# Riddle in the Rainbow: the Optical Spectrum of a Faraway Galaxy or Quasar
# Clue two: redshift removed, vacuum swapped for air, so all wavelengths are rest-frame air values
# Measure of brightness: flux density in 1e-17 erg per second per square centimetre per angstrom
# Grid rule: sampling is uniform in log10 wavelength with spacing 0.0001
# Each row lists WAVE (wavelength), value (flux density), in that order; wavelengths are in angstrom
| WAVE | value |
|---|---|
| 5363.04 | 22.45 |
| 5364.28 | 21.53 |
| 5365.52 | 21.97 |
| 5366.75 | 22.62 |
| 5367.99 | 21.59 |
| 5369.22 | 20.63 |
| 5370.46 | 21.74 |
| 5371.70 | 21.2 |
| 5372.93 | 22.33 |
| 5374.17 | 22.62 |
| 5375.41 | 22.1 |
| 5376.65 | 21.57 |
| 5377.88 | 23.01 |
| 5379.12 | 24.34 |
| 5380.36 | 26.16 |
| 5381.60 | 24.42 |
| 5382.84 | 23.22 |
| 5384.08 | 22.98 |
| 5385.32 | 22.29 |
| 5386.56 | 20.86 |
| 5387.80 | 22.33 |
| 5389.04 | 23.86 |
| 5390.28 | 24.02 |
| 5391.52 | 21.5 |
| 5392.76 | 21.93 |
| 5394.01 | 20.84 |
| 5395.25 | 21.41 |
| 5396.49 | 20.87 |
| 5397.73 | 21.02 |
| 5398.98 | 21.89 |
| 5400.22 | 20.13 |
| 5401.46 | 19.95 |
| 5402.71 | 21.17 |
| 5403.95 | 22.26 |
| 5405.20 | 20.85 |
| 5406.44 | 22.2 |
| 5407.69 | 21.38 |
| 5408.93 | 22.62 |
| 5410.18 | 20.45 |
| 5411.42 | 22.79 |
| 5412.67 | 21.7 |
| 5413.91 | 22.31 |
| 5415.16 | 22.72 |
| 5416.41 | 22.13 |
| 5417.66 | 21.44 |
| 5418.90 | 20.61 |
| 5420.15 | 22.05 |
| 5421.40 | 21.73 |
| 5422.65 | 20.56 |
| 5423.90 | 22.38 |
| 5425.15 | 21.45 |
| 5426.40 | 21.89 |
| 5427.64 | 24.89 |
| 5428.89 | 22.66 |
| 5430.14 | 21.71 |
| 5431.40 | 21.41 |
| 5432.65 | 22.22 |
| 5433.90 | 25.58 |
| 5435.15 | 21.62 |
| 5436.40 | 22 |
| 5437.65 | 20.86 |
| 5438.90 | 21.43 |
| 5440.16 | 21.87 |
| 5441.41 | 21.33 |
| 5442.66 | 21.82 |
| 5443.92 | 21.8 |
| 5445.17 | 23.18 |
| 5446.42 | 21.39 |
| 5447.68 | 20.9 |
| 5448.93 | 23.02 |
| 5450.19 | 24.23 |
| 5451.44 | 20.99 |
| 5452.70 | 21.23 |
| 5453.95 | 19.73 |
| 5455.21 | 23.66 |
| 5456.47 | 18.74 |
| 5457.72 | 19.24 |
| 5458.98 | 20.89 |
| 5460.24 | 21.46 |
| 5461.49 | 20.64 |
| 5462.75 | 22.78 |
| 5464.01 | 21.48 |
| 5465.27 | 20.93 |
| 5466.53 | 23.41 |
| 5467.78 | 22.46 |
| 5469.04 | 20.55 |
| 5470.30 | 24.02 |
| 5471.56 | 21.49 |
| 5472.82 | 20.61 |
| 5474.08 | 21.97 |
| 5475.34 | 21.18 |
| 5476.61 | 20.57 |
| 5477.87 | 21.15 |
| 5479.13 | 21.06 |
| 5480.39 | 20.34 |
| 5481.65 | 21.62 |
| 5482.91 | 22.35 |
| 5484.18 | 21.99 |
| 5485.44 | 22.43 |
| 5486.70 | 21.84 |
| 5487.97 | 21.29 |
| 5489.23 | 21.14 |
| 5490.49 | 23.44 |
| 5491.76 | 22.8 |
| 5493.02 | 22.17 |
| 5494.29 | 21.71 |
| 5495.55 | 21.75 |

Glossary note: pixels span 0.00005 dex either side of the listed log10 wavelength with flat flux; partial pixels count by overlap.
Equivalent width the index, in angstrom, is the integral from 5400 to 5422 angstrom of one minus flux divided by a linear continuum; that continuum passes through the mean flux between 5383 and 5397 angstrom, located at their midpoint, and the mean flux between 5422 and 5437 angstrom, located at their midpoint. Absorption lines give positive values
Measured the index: 0.6 angstrom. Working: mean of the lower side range 22.1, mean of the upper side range 22.4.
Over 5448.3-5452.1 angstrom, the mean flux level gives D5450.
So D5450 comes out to 22.7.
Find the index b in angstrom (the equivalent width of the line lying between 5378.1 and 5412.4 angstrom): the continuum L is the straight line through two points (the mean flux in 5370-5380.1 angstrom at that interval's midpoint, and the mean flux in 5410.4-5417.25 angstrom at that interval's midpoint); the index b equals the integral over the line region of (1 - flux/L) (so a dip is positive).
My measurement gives 0.3 angstrom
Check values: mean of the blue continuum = 22.5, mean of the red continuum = 22.2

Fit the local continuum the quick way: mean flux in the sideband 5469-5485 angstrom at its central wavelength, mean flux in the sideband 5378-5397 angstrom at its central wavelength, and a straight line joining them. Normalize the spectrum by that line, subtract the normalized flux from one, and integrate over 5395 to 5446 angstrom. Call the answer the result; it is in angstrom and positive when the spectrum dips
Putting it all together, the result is 1.1 angstrom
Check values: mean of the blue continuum 22.7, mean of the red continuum 21.5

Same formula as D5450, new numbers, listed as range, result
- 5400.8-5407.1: 21.3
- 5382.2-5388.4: 22.3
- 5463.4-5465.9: 21.2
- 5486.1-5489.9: 21.4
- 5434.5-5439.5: 21.5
